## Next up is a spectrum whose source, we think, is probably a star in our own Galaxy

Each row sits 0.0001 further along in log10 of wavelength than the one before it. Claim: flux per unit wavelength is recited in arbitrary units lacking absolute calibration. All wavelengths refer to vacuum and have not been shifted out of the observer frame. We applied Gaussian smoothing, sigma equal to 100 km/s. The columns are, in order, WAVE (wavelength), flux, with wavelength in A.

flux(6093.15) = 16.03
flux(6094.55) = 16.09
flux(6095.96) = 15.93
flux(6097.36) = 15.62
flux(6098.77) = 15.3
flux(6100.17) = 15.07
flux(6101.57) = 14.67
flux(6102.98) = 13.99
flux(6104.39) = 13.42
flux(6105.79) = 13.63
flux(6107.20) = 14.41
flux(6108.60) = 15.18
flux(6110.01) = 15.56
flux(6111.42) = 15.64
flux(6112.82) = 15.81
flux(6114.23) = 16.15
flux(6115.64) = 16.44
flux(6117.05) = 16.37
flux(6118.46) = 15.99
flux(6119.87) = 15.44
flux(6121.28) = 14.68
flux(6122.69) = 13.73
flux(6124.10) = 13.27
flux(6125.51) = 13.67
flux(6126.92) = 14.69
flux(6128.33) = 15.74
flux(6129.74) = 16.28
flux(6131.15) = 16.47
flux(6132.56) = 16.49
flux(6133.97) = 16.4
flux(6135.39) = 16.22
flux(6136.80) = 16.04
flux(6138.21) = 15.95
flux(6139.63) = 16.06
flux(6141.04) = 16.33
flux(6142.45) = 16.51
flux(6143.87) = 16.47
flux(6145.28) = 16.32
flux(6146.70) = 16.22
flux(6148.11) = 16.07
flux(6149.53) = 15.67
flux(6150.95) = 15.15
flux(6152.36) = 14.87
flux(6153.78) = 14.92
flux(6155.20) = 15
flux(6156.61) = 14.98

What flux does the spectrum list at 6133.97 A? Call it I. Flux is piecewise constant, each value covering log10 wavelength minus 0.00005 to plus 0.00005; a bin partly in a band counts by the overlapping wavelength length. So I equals 16.4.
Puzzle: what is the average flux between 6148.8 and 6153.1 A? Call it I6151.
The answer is 15.2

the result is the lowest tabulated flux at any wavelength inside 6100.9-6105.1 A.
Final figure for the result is 13.42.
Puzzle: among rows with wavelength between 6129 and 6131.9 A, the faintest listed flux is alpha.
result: 16.28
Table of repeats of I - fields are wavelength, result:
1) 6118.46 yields 15.99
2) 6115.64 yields 16.44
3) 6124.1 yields 13.27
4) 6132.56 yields 16.49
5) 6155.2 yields 15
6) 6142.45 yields 16.51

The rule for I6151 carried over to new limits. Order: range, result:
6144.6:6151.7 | 15.9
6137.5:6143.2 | 16.2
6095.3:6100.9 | 15.5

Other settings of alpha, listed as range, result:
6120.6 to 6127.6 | 13.27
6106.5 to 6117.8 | 14.41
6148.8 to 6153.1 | 14.87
